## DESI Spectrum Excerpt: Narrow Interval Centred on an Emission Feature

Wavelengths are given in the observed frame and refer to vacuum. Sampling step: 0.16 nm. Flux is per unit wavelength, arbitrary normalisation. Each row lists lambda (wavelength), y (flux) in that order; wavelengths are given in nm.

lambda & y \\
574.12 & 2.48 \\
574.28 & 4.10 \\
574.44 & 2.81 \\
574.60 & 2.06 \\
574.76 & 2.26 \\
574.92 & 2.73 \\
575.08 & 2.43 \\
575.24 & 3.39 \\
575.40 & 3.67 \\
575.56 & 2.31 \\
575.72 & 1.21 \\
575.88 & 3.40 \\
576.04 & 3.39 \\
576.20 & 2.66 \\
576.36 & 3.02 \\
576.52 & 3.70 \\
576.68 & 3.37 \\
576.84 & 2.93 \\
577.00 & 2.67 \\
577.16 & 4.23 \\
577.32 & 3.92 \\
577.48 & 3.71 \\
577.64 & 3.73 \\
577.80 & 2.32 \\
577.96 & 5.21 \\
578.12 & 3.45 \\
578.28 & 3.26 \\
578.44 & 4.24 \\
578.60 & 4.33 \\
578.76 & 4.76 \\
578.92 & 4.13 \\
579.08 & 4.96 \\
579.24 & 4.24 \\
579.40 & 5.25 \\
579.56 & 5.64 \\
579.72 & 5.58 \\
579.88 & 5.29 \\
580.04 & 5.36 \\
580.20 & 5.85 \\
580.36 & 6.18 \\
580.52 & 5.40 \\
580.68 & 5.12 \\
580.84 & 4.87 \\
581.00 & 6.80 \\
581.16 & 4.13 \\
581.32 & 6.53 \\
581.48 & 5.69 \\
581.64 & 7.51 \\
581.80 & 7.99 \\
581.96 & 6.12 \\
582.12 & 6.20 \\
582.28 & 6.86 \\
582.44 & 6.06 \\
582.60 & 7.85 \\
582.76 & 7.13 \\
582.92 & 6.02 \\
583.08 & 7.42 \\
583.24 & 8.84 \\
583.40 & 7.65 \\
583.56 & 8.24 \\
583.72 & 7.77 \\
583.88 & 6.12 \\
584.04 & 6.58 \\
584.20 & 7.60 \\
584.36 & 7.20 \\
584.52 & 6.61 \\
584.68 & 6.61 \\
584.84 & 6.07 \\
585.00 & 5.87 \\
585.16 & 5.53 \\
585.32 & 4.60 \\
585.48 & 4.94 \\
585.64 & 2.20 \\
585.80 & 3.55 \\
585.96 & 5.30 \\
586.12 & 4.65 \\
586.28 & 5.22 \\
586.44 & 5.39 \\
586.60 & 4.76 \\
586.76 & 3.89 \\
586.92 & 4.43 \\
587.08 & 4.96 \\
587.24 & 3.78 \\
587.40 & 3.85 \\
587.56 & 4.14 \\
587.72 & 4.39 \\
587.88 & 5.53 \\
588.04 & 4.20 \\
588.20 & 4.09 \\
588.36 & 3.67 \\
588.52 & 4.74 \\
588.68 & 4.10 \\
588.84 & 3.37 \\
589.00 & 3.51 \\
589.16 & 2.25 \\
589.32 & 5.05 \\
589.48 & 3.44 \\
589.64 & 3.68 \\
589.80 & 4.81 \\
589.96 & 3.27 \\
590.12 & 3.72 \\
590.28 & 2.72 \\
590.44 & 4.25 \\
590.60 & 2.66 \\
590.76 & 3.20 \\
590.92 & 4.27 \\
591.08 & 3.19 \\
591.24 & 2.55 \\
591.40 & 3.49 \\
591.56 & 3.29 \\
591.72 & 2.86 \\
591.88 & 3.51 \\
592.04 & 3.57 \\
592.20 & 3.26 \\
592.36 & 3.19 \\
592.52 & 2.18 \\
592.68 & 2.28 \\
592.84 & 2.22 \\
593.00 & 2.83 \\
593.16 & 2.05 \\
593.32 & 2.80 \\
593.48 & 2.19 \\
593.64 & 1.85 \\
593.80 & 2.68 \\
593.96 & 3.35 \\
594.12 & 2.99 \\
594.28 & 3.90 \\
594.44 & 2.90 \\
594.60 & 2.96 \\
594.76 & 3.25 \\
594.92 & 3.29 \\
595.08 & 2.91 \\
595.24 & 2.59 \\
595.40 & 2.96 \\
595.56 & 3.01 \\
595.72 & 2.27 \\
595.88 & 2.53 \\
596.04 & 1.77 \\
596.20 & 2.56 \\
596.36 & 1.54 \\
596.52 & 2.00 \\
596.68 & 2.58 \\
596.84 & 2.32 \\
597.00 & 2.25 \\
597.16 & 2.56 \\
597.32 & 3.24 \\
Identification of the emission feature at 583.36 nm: C IV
